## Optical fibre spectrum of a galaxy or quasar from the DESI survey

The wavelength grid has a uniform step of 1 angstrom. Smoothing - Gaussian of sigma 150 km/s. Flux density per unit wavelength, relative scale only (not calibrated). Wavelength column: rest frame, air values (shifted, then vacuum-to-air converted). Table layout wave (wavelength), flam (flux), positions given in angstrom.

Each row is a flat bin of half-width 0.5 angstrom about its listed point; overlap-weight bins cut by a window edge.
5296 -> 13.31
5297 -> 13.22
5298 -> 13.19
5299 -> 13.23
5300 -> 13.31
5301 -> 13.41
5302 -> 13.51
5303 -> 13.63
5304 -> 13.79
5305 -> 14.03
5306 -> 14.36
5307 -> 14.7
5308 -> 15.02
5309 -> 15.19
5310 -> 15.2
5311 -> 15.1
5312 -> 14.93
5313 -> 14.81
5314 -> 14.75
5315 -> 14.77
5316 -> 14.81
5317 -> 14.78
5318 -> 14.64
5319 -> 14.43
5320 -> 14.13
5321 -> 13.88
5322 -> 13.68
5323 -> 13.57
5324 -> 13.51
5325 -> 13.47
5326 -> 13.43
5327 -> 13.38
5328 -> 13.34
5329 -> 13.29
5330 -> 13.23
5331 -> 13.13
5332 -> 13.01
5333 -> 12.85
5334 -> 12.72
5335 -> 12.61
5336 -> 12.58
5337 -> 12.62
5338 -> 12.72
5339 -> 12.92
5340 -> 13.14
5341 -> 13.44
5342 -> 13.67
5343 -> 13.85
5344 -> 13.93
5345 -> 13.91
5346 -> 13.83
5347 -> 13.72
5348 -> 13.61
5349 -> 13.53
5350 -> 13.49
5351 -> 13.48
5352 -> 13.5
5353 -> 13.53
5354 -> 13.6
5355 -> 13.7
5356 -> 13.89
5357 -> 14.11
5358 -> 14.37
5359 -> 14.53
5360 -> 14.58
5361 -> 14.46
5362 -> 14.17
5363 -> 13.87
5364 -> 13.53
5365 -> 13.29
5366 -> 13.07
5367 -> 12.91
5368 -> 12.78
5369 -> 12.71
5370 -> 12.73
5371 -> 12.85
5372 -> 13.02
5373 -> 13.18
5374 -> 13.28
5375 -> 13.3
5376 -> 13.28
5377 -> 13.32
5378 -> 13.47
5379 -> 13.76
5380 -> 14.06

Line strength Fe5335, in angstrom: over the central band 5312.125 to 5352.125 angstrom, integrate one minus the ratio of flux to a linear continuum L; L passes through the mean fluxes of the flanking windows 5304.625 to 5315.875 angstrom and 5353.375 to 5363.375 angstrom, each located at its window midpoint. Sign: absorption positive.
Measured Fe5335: 2.44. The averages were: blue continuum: 14.8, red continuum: 14.1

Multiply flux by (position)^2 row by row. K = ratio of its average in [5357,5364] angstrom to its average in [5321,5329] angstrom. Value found 1.07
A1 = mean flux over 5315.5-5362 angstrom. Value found 13.6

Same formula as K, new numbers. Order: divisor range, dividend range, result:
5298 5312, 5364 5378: 0.95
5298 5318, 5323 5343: 0.92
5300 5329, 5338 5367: 0.98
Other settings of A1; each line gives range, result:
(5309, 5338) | 13.8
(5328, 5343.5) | 13.1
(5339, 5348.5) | 13.6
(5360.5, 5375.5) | 13.3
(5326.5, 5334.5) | 13.1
